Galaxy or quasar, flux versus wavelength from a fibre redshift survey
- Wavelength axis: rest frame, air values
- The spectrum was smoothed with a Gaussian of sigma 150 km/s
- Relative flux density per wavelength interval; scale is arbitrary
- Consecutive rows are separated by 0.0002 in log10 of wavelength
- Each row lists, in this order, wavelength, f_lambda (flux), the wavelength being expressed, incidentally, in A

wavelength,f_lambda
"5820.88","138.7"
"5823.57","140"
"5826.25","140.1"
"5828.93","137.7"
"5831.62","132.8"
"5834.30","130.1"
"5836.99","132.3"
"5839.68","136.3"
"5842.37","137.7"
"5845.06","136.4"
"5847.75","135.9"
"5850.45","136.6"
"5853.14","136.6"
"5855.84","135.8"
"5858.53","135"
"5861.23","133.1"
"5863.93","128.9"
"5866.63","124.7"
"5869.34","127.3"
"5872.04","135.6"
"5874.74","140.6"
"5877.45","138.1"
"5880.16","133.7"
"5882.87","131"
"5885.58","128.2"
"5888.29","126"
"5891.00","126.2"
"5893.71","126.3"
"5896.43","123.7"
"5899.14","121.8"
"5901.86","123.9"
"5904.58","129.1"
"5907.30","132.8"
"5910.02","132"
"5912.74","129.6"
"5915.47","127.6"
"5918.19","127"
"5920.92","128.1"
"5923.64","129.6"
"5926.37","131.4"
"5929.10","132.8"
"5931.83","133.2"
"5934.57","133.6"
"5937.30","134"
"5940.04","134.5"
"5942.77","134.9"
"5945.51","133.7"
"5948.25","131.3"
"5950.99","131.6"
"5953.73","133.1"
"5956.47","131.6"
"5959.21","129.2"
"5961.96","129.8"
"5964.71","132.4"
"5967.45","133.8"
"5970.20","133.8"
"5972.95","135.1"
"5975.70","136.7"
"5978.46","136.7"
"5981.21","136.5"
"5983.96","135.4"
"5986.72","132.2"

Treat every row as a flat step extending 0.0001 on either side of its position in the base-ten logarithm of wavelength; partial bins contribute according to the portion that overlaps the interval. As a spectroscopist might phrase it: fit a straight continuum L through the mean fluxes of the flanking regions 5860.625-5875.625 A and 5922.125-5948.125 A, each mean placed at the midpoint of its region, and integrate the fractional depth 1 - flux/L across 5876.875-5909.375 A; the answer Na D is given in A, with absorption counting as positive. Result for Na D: 0.9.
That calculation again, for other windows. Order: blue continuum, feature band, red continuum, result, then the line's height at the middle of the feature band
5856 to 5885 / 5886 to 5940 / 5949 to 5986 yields 1.7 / 133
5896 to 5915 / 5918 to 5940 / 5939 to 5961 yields -0.2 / 130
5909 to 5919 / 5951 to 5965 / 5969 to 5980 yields 0.3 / 134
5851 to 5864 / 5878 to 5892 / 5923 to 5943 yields 0.5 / 134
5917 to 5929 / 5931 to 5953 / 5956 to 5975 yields -0.4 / 131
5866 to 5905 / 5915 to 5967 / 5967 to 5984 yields 0.6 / 133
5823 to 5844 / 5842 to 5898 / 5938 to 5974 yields 1.1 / 135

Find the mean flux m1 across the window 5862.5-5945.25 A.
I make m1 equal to 130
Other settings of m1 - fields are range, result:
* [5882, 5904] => 126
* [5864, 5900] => 130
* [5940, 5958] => 133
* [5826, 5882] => 134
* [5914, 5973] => 132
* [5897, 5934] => 129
